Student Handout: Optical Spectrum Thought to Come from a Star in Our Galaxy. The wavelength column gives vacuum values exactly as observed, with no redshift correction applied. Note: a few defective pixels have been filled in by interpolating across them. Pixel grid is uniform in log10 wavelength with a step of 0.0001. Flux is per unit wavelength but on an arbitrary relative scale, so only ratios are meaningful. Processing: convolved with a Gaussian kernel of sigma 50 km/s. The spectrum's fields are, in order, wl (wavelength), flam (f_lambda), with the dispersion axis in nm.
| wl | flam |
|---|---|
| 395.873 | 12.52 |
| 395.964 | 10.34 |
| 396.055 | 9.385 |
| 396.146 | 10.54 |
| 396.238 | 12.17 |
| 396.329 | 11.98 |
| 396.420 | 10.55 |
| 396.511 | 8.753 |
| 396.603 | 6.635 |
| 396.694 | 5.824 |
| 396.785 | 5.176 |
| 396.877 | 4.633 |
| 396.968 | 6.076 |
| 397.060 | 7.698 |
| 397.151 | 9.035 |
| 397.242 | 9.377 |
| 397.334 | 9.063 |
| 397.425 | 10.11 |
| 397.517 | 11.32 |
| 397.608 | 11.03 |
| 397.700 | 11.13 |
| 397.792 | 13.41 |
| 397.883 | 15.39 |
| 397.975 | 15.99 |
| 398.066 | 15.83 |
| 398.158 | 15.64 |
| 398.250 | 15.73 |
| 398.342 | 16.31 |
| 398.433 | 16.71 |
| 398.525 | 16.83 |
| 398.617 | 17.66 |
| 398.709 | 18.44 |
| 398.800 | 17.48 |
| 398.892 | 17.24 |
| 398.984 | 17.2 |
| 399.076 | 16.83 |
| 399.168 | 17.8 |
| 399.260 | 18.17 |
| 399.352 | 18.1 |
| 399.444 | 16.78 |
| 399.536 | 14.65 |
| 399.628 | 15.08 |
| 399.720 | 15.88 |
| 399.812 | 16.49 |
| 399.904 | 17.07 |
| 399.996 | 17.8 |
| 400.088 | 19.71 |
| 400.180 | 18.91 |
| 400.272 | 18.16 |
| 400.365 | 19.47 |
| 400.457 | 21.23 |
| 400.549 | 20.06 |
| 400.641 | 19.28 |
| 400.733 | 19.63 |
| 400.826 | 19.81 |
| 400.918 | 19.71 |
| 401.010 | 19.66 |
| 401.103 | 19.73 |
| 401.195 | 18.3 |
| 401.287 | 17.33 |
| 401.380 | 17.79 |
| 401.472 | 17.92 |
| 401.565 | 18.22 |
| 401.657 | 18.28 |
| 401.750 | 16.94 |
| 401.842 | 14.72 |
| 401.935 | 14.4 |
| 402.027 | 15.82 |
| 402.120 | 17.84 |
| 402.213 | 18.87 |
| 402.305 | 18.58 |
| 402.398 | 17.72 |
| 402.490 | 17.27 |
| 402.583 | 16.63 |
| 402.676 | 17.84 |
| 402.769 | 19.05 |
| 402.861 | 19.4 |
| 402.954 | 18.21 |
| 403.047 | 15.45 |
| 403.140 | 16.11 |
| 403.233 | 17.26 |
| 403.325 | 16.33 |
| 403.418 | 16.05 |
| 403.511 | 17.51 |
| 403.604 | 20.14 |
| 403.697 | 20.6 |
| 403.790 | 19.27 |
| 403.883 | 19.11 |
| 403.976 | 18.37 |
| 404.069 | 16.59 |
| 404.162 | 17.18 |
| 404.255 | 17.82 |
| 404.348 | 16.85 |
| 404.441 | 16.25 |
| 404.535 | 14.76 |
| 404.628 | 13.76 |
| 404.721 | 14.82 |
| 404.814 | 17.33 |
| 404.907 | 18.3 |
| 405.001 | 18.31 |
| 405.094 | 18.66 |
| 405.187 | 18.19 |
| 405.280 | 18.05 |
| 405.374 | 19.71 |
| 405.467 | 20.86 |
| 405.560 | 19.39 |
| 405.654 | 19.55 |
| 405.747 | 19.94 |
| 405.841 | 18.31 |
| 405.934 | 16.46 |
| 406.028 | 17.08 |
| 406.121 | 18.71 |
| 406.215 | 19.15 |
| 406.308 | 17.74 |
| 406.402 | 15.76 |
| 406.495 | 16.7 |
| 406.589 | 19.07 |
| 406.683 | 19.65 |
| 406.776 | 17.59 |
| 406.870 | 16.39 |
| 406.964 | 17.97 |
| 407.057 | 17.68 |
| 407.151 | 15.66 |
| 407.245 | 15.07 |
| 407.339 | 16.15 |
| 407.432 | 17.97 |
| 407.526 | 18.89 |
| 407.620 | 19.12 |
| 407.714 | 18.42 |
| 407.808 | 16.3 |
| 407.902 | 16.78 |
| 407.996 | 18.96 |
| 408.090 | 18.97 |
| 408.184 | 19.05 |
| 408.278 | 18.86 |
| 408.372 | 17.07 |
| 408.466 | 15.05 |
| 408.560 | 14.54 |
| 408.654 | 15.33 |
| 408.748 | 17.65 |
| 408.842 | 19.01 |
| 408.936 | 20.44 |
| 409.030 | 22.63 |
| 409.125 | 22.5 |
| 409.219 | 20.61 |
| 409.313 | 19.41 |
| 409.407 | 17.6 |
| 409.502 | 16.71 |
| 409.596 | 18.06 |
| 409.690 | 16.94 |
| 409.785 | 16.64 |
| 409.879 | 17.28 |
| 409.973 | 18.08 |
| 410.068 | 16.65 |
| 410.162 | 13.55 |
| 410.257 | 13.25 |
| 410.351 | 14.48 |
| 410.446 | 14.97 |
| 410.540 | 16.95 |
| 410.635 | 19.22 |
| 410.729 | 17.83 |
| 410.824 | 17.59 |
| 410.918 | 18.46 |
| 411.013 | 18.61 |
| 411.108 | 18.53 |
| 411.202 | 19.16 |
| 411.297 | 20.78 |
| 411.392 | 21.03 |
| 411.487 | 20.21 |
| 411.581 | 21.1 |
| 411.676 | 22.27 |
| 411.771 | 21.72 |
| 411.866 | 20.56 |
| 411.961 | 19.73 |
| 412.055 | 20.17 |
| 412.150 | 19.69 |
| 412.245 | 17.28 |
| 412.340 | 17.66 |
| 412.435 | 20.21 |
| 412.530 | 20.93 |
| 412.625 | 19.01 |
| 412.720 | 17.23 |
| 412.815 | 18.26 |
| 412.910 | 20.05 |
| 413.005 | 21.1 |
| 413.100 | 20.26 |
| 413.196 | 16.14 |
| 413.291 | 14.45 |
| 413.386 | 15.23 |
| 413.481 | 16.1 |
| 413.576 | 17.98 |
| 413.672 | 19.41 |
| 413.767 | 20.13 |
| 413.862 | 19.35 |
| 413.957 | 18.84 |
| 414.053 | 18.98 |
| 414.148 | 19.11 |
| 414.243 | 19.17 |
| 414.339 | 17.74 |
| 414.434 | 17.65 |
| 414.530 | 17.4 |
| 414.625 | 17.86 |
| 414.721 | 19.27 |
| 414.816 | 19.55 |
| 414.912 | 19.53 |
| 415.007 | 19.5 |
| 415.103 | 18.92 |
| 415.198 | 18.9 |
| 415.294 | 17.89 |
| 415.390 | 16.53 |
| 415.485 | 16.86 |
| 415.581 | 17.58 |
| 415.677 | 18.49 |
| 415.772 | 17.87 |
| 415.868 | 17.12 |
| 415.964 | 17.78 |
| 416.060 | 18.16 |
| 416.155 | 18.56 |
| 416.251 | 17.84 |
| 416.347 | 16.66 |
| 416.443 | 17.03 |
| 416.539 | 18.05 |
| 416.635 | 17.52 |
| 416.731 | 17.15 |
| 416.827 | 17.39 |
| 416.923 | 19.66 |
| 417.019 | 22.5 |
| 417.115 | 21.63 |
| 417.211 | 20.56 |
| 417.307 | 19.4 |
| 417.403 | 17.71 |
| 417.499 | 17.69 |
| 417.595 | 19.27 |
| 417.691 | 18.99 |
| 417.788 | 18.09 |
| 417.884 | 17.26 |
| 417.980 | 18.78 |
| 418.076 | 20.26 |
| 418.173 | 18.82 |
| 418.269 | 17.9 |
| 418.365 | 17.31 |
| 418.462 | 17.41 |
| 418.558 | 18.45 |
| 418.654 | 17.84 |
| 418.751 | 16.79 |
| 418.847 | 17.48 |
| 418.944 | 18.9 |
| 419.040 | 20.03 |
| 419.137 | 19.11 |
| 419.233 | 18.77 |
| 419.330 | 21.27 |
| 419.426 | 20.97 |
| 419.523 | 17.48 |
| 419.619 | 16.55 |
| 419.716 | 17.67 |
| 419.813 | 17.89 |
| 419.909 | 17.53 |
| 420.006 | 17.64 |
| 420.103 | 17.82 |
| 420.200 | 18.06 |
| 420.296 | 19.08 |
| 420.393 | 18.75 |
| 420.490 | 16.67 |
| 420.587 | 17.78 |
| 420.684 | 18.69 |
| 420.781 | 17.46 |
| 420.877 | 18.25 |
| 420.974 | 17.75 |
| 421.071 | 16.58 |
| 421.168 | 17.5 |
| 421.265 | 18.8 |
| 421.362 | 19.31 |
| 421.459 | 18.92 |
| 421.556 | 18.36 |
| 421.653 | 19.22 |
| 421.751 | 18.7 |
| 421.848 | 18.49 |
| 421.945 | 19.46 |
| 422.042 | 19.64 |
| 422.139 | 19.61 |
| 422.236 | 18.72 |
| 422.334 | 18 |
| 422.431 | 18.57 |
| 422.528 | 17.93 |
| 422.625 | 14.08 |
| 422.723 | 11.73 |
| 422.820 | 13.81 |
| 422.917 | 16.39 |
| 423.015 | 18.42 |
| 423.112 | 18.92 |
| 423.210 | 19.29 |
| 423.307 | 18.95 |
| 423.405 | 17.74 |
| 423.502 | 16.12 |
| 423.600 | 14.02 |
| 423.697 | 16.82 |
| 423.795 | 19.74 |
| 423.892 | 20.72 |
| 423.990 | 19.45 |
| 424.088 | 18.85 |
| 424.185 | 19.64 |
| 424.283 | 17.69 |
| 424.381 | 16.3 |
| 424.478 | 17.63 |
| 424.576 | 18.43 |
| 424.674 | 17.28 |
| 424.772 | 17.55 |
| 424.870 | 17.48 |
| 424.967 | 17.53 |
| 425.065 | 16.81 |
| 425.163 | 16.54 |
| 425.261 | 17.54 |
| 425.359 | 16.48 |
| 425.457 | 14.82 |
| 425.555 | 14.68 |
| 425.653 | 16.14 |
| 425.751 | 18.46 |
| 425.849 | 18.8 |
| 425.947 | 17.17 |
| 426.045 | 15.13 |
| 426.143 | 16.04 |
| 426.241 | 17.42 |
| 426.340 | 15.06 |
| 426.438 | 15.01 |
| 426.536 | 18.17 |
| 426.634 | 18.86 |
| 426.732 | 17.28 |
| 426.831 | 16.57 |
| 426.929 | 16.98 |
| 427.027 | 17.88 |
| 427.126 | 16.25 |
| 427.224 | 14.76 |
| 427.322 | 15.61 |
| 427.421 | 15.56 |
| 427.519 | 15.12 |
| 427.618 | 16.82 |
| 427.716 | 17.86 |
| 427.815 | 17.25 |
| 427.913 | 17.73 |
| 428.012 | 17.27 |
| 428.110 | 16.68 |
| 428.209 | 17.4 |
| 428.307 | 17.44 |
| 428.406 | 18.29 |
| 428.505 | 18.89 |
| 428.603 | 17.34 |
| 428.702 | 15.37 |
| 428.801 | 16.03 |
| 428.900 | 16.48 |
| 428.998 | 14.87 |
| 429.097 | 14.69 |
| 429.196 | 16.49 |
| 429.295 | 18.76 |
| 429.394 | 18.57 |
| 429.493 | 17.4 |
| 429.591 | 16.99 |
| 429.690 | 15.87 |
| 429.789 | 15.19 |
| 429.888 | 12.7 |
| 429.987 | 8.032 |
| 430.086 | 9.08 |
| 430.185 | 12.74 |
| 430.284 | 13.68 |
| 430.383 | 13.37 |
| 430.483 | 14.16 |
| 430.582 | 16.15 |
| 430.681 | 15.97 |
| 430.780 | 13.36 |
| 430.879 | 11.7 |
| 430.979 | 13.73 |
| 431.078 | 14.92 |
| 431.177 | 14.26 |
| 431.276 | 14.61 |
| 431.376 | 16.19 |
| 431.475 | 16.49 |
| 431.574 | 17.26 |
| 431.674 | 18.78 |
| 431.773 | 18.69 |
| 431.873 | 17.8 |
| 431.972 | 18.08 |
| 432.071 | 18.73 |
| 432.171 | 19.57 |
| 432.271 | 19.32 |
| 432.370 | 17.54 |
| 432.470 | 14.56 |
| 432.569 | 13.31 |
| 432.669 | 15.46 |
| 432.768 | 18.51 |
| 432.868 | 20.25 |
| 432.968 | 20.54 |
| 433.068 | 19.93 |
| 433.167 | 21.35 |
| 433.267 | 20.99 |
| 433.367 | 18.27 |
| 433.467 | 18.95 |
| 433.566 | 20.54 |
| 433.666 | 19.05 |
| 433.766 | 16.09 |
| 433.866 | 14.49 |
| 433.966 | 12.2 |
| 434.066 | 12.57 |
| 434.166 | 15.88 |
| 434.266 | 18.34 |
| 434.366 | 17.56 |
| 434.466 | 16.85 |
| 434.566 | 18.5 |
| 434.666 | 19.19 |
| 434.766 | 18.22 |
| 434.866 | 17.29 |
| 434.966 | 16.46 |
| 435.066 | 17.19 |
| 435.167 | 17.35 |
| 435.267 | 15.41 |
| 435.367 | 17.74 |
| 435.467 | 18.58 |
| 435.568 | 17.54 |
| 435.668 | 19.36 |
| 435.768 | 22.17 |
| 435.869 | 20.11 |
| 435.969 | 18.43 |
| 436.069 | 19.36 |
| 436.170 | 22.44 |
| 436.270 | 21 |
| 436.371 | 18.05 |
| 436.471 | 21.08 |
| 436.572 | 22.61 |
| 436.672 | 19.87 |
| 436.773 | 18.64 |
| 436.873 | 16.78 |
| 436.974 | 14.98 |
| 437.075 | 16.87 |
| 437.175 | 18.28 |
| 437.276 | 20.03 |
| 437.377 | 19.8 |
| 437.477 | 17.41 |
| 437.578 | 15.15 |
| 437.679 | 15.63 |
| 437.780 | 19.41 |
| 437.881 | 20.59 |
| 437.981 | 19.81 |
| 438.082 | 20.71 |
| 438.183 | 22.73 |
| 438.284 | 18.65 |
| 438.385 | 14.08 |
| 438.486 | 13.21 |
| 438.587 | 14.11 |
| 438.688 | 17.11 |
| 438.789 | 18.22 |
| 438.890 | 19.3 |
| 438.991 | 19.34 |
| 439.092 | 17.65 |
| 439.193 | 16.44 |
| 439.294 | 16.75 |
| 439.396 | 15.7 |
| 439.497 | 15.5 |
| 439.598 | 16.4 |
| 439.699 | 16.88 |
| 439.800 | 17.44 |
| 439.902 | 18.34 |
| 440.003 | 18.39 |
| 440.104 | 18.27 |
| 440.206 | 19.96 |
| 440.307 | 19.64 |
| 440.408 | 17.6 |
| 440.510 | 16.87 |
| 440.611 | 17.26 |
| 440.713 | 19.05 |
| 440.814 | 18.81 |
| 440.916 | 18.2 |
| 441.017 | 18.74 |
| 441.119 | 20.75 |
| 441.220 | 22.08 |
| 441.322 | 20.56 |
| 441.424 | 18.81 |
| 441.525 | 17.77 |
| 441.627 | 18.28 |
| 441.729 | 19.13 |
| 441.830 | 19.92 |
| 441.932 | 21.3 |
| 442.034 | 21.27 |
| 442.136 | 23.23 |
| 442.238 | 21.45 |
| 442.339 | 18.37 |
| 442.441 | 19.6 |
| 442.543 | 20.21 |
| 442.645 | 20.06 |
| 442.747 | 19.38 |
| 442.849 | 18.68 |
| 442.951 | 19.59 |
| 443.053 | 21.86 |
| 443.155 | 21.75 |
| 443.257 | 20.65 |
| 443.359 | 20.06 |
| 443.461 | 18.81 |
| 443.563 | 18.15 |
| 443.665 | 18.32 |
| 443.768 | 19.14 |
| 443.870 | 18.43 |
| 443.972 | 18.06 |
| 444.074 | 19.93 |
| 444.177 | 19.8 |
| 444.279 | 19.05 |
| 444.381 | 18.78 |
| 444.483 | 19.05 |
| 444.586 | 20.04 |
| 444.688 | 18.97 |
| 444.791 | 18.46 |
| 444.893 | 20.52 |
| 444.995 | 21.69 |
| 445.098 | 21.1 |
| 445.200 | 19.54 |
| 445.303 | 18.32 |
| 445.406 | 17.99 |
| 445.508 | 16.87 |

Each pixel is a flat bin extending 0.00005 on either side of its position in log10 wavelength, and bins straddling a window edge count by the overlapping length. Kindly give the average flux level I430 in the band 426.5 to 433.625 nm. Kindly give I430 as 16.6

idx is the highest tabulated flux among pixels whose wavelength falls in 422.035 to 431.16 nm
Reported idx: 20.72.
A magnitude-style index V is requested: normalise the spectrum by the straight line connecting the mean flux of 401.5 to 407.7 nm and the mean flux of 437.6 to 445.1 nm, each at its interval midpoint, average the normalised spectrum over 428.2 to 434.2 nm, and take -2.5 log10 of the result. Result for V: 0.14 mag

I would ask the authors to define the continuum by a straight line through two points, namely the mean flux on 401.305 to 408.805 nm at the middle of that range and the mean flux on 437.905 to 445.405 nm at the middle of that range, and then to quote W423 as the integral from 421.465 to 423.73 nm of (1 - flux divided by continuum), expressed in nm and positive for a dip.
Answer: 0.08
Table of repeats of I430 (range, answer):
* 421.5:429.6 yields 17.2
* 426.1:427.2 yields 16.8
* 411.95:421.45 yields 18.4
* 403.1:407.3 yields 17.7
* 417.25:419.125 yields 18.4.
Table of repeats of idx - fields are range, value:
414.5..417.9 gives 22.5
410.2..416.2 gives 22.27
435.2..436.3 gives 22.44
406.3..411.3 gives 22.63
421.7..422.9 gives 19.64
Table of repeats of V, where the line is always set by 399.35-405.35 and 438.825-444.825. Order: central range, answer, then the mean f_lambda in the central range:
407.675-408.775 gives 0.042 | 17.2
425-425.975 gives 0.107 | 16.7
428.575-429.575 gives 0.124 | 16.6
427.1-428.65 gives 0.101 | 16.9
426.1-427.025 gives 0.101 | 16.9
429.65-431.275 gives 0.355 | 13.5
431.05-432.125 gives 0.106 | 16.9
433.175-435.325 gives 0.089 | 17.3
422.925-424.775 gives 0.022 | 18.1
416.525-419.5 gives -0.033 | 18.8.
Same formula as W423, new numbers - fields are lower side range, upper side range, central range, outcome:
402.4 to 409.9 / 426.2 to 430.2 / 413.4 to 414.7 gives -0.08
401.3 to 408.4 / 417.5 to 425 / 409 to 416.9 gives -0.22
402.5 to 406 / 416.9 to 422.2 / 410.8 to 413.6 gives -0.13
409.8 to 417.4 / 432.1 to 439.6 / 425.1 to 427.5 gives 0.22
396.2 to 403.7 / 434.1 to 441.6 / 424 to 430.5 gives 0.42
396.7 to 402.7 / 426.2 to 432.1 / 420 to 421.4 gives -0.18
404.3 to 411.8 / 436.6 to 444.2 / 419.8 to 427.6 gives 0.37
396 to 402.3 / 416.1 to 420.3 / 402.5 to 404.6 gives -0.22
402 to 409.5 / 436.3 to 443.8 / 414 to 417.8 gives -0.07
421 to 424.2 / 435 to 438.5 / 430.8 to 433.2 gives 0.17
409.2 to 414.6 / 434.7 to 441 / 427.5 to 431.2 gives 0.56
